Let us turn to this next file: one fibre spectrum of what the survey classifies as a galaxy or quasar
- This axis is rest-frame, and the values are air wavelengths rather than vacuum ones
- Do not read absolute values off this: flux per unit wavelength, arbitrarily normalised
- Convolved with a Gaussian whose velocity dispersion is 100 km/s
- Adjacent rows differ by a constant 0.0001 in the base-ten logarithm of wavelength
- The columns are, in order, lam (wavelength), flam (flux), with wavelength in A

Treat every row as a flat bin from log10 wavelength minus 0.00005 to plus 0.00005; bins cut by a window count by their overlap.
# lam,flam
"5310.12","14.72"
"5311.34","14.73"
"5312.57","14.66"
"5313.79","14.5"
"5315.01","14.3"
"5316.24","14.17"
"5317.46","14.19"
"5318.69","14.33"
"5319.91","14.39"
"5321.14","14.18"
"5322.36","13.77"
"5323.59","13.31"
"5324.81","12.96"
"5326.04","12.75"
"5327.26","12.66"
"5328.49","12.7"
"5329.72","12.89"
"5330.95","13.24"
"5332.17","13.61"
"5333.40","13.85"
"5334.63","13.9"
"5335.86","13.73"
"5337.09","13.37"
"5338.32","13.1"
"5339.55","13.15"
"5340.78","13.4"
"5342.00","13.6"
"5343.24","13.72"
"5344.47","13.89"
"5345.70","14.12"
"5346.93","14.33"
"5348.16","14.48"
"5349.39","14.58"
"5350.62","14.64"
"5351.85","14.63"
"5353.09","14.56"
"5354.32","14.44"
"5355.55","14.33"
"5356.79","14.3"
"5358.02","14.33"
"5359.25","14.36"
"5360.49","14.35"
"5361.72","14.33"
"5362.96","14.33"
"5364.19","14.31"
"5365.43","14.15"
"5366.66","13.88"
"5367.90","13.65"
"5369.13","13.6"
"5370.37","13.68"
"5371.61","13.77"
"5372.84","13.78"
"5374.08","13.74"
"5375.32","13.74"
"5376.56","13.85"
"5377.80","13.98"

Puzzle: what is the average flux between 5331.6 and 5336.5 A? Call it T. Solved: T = 13.8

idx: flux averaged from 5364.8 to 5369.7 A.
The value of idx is 13.8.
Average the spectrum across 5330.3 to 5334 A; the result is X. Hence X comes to 13.6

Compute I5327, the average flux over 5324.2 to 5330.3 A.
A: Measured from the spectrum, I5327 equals 12.8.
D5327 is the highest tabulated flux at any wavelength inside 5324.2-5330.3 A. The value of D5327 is 12.96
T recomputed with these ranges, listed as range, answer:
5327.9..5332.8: 13.1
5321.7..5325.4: 13.4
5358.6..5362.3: 14.4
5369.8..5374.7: 13.7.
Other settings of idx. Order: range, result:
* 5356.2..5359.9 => 14.3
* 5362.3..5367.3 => 14.2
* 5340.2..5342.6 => 13.6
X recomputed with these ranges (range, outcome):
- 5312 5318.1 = 14.4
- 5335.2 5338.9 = 13.4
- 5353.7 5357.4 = 14.4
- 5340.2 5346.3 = 13.8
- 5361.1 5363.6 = 14.4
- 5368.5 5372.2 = 13.7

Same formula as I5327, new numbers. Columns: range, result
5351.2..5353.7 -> 14.6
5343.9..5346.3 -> 14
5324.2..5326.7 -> 12.9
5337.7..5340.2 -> 13.1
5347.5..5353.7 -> 14.6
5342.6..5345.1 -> 13.8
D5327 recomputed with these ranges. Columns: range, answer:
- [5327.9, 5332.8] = 13.61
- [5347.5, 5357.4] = 14.64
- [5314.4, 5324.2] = 14.39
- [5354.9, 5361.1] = 14.36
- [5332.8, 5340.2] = 13.9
